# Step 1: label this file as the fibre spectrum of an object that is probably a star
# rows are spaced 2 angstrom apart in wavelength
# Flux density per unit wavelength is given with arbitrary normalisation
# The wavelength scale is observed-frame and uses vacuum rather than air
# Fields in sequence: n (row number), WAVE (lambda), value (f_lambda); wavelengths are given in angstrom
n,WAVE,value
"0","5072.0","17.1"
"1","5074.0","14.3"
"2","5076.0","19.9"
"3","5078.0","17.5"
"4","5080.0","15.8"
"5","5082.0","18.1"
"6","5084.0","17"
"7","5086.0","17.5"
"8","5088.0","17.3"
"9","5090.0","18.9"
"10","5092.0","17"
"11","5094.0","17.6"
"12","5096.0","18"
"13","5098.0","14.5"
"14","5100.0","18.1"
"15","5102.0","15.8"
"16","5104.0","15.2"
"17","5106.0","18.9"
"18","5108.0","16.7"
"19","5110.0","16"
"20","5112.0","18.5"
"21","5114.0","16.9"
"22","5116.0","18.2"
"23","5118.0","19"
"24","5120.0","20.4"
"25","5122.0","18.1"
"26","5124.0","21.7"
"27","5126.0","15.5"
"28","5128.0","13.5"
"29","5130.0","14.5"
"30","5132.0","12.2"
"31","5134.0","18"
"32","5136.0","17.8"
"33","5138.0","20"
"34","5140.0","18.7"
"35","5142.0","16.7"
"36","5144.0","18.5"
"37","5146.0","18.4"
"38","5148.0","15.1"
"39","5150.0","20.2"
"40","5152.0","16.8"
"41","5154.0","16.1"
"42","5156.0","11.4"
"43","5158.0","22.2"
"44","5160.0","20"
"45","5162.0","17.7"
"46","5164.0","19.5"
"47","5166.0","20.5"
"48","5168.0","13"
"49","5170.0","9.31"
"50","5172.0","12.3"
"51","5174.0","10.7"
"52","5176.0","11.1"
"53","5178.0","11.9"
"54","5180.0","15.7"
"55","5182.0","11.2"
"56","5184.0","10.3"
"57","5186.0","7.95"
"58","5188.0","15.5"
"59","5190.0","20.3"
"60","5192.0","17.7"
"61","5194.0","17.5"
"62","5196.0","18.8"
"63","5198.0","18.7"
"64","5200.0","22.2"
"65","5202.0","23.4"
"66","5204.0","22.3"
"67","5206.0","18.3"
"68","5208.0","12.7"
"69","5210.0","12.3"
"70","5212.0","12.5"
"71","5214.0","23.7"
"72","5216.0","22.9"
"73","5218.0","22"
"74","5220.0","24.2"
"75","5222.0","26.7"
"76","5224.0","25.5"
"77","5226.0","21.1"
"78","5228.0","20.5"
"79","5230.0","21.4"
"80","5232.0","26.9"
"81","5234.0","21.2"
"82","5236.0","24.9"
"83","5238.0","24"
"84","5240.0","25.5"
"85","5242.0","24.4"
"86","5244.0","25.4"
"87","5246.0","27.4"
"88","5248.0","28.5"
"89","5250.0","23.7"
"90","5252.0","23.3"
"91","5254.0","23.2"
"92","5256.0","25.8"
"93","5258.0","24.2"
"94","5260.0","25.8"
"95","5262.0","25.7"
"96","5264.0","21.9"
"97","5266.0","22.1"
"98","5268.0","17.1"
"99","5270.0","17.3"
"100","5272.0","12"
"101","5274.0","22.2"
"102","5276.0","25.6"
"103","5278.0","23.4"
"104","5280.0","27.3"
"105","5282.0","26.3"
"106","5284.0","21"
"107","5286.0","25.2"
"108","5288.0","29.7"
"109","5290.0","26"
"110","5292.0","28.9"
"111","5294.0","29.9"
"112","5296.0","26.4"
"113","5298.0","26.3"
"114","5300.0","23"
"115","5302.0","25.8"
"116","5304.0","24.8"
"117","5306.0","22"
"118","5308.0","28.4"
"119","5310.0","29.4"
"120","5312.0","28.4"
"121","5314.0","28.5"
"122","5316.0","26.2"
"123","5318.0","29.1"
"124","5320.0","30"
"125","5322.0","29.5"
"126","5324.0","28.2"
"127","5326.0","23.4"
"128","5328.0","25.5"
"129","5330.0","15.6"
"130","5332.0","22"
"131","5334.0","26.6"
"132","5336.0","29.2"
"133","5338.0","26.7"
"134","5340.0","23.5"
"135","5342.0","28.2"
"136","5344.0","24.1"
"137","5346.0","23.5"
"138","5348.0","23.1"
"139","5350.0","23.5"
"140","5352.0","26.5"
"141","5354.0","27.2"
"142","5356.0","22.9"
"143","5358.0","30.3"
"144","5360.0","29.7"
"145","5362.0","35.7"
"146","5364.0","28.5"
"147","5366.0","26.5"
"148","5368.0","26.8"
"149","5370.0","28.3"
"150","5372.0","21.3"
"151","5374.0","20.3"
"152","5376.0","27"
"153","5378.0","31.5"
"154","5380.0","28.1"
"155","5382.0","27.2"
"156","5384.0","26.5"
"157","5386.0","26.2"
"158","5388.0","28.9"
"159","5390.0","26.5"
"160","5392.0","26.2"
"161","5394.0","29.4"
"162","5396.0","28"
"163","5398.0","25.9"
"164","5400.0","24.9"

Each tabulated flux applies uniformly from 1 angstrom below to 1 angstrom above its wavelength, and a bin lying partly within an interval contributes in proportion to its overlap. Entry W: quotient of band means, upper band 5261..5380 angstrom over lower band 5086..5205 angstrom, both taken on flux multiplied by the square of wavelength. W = 1.6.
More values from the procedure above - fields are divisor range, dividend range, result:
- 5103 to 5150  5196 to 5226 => 1.22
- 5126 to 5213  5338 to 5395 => 1.78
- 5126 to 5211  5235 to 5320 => 1.61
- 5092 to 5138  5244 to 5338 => 1.57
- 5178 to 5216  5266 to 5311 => 1.51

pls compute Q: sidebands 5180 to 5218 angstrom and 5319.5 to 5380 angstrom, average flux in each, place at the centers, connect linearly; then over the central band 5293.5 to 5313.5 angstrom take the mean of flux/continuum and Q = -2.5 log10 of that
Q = -0.13 mag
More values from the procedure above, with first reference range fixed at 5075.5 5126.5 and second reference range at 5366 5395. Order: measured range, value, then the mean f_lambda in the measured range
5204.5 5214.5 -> 0.315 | 15.8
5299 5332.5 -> -0.057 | 25.9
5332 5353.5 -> 0.005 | 25.4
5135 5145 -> 0.032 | 18.3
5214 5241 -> -0.089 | 23.6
